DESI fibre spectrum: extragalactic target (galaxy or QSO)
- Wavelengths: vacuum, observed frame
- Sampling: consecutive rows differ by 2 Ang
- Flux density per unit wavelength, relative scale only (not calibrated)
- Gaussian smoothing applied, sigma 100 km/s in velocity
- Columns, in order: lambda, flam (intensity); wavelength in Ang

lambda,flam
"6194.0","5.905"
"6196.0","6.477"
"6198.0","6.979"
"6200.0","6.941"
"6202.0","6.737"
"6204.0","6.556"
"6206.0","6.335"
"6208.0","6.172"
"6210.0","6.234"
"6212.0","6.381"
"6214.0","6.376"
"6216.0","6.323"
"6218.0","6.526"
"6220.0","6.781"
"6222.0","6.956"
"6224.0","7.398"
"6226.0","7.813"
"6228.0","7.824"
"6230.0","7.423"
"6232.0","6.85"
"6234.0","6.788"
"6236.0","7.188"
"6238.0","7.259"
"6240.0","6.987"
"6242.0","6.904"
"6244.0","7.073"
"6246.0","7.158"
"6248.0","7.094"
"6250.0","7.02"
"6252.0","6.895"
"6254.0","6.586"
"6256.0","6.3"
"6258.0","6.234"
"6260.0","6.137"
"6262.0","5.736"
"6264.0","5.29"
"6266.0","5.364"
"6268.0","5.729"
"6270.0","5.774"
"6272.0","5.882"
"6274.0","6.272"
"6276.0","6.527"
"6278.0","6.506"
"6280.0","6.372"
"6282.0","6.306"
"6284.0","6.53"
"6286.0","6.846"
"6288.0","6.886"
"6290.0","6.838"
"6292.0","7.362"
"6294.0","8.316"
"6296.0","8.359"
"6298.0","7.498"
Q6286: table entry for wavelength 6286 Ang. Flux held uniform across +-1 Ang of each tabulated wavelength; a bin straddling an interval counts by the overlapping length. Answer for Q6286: 6.846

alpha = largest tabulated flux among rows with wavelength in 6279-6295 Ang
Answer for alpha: 8.316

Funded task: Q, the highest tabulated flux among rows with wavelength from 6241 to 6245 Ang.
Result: 7.073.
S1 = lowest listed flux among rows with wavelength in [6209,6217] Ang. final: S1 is 6.234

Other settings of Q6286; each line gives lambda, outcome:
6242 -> 6.904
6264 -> 5.29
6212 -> 6.381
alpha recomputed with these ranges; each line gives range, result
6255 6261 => 6.3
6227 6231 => 7.824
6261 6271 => 5.774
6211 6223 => 6.956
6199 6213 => 6.941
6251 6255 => 6.895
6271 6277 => 6.527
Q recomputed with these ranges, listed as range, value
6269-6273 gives 5.882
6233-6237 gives 7.188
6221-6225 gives 7.398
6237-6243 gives 7.259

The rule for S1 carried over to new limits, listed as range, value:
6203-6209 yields 6.172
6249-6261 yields 6.137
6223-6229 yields 7.398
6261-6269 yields 5.29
